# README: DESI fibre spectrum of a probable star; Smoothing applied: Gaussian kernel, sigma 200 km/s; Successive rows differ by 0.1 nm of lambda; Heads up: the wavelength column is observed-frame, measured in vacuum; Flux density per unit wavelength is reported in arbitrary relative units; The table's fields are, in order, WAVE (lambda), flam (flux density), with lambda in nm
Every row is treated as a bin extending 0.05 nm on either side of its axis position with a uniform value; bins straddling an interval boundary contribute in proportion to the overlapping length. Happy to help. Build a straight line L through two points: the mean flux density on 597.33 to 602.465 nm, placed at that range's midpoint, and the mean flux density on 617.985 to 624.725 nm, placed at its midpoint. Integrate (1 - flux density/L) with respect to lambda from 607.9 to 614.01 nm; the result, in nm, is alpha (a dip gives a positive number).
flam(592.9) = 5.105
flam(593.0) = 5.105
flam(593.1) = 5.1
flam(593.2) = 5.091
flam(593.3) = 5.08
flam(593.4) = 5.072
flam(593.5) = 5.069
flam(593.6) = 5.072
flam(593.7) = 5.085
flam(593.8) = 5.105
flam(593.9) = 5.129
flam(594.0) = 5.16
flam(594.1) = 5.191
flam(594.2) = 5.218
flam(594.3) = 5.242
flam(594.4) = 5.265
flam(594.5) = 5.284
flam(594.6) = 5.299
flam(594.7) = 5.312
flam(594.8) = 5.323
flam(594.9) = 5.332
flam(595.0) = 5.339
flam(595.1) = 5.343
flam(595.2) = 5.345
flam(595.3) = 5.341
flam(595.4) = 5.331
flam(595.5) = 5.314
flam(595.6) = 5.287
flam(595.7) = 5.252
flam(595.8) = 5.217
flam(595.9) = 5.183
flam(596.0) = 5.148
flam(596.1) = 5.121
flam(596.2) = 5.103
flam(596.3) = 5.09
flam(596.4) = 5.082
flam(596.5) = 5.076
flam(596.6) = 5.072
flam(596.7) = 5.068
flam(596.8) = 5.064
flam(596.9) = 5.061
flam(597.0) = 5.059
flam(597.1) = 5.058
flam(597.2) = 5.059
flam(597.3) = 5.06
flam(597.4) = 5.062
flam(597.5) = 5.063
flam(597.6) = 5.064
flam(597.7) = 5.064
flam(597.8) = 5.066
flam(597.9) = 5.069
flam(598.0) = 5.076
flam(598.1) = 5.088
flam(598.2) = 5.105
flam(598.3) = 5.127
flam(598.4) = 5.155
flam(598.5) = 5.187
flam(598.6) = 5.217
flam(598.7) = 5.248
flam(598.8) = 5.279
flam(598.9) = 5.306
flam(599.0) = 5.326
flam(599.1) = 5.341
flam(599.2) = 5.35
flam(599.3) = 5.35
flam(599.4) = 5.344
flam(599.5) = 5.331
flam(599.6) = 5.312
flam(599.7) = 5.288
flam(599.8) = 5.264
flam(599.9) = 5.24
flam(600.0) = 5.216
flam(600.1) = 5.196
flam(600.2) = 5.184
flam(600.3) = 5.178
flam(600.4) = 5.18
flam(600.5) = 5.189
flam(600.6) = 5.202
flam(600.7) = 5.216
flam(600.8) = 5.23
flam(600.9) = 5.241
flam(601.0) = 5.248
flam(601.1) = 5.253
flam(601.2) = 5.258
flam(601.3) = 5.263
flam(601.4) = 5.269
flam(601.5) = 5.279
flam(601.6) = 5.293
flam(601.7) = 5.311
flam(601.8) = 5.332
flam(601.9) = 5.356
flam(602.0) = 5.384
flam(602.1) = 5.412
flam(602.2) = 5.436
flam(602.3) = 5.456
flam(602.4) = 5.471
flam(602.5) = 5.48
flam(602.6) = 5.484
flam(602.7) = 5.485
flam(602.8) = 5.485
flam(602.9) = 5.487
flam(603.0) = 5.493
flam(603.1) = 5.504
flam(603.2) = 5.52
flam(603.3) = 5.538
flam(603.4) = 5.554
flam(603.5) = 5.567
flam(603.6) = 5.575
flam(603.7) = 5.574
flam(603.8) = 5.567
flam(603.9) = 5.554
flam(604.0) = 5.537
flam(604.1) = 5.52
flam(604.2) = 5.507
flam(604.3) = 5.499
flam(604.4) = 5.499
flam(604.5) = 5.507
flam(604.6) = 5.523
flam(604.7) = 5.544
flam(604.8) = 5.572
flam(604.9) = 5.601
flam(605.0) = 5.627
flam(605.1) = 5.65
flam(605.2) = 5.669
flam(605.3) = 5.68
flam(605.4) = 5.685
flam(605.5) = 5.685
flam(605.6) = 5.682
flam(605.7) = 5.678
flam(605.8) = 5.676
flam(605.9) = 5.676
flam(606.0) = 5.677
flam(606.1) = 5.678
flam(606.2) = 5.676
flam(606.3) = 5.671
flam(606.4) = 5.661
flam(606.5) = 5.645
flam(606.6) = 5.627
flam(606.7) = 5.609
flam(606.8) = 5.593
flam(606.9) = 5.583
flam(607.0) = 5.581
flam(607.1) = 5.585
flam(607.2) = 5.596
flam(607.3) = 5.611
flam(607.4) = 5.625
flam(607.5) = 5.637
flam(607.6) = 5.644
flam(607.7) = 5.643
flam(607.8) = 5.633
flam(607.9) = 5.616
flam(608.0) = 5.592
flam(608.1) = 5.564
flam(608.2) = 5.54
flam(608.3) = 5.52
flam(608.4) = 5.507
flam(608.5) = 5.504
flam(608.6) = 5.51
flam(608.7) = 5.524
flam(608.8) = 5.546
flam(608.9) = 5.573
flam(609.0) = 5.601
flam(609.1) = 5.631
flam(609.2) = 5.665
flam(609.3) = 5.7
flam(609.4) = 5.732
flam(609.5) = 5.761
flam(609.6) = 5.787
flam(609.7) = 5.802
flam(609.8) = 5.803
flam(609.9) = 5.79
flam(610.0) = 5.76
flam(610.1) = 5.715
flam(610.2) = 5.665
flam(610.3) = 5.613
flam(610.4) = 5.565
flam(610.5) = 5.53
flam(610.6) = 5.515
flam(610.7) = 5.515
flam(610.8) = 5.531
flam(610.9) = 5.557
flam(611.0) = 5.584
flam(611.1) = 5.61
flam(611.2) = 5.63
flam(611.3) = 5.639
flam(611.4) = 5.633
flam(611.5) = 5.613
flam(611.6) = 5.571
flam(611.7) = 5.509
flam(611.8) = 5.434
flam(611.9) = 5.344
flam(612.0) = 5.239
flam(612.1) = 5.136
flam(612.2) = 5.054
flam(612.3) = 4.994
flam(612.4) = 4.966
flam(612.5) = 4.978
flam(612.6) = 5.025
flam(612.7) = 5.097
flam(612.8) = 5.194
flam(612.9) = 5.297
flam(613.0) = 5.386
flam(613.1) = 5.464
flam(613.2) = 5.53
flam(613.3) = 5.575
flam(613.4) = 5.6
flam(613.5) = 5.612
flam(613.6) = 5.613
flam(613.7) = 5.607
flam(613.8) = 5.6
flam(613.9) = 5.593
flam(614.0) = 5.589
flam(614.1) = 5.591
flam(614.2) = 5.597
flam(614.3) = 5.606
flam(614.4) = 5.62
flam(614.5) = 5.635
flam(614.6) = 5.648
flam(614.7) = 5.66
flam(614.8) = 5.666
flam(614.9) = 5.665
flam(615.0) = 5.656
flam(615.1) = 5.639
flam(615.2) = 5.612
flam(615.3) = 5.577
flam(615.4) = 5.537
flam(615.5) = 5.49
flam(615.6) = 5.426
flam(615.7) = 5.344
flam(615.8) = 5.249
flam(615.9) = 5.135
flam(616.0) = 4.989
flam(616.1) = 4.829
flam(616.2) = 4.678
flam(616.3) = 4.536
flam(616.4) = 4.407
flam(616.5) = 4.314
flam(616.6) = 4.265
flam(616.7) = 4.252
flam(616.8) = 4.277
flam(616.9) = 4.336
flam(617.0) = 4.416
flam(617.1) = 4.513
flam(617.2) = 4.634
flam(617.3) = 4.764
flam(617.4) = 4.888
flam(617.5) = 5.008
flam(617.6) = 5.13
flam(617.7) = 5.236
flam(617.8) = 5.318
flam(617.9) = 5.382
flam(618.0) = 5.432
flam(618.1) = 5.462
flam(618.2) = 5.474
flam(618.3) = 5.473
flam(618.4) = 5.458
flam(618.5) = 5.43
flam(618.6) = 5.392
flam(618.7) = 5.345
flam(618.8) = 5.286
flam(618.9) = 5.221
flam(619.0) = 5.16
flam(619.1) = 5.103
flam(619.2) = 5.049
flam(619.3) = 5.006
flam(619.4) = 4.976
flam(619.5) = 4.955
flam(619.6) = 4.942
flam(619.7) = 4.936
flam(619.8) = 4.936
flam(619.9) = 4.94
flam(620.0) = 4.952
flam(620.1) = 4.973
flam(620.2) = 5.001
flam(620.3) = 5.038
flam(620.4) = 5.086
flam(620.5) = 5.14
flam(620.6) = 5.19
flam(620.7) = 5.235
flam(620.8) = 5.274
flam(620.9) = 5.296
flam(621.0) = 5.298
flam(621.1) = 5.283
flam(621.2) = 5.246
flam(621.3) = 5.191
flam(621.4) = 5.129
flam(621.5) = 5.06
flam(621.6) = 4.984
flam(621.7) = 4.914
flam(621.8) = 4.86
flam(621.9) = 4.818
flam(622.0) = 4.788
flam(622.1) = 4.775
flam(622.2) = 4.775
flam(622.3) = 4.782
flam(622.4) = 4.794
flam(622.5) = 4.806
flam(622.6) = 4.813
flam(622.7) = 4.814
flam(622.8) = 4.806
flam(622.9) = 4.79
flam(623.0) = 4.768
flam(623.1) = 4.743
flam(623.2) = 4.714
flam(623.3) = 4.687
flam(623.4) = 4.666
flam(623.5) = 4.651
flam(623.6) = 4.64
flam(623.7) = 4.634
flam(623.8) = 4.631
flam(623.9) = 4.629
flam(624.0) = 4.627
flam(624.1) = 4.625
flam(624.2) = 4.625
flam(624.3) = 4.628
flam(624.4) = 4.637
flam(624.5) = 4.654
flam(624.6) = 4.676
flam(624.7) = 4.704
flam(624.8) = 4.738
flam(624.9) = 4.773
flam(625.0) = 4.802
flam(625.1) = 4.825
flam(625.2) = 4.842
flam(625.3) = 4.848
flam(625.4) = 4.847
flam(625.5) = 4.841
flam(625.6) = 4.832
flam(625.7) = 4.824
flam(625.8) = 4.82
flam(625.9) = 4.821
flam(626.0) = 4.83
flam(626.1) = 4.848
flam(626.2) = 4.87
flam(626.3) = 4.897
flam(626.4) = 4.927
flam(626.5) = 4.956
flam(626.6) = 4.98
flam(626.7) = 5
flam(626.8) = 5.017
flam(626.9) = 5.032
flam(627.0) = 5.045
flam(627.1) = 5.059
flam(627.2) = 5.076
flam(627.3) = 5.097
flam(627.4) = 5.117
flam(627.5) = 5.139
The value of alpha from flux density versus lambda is -0.50 nm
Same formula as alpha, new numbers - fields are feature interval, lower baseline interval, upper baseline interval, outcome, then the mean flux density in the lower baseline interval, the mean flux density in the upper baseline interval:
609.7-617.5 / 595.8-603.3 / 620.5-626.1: -0.47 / 5.24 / 4.84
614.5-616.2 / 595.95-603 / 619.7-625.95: -0.15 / 5.23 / 4.86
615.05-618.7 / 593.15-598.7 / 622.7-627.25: -0.11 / 5.16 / 4.8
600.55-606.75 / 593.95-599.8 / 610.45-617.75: -0.33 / 5.2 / 5.26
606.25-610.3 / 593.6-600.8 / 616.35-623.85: -0.44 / 5.2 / 4.95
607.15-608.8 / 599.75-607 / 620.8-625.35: -0.08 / 5.47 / 4.82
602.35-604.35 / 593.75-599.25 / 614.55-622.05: -0.14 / 5.18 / 5.1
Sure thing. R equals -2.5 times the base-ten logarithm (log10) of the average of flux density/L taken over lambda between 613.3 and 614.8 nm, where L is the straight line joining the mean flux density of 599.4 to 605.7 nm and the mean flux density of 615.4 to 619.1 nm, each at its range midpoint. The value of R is -0.10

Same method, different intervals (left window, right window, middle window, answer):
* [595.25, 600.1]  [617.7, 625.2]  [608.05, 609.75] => -0.11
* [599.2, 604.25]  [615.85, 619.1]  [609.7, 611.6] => -0.10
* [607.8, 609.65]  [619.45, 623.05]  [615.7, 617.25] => 0.13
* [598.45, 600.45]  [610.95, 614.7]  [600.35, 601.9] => 0.01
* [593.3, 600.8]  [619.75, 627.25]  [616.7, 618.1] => 0.02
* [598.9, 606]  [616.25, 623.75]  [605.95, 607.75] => -0.06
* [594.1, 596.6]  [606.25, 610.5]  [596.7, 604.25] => 0.02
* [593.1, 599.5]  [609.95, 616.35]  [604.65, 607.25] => -0.06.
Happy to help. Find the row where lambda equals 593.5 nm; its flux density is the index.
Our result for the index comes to 5.069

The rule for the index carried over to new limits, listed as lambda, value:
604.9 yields 5.601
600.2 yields 5.184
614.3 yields 5.606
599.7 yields 5.288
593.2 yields 5.091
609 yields 5.601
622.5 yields 4.806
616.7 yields 4.252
